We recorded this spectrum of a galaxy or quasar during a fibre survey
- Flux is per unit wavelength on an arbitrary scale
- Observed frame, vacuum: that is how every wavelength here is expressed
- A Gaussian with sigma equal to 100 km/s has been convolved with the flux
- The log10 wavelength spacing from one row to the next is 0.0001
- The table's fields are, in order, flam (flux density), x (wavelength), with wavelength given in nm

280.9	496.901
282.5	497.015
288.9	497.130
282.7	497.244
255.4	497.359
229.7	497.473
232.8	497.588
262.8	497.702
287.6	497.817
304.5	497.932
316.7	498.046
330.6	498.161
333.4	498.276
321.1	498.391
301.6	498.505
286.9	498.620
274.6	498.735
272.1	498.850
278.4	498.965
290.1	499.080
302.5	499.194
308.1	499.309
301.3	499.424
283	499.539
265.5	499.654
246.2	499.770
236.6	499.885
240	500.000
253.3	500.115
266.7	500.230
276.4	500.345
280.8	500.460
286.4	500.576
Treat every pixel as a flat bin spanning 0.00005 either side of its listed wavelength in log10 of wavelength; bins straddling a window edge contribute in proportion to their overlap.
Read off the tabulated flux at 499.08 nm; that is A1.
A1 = 290.1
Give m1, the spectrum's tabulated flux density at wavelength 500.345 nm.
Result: 276.4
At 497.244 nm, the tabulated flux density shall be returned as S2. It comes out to 282.7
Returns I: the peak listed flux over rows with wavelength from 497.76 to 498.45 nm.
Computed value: 333.4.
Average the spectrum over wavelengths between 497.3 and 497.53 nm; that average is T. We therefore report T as 243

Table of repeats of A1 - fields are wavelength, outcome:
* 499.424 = 301.3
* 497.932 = 304.5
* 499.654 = 265.5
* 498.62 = 286.9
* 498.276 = 333.4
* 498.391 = 321.1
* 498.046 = 316.7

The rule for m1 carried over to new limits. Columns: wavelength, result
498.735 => 274.6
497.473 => 229.7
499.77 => 246.2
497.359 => 255.4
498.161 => 330.6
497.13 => 288.9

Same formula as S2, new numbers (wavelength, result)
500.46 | 280.8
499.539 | 283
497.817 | 287.6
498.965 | 278.4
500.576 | 286.4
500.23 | 266.7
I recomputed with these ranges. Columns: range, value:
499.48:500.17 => 283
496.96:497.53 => 288.9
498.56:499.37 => 308.1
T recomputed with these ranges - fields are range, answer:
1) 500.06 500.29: 261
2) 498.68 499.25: 284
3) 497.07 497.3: 286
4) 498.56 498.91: 278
